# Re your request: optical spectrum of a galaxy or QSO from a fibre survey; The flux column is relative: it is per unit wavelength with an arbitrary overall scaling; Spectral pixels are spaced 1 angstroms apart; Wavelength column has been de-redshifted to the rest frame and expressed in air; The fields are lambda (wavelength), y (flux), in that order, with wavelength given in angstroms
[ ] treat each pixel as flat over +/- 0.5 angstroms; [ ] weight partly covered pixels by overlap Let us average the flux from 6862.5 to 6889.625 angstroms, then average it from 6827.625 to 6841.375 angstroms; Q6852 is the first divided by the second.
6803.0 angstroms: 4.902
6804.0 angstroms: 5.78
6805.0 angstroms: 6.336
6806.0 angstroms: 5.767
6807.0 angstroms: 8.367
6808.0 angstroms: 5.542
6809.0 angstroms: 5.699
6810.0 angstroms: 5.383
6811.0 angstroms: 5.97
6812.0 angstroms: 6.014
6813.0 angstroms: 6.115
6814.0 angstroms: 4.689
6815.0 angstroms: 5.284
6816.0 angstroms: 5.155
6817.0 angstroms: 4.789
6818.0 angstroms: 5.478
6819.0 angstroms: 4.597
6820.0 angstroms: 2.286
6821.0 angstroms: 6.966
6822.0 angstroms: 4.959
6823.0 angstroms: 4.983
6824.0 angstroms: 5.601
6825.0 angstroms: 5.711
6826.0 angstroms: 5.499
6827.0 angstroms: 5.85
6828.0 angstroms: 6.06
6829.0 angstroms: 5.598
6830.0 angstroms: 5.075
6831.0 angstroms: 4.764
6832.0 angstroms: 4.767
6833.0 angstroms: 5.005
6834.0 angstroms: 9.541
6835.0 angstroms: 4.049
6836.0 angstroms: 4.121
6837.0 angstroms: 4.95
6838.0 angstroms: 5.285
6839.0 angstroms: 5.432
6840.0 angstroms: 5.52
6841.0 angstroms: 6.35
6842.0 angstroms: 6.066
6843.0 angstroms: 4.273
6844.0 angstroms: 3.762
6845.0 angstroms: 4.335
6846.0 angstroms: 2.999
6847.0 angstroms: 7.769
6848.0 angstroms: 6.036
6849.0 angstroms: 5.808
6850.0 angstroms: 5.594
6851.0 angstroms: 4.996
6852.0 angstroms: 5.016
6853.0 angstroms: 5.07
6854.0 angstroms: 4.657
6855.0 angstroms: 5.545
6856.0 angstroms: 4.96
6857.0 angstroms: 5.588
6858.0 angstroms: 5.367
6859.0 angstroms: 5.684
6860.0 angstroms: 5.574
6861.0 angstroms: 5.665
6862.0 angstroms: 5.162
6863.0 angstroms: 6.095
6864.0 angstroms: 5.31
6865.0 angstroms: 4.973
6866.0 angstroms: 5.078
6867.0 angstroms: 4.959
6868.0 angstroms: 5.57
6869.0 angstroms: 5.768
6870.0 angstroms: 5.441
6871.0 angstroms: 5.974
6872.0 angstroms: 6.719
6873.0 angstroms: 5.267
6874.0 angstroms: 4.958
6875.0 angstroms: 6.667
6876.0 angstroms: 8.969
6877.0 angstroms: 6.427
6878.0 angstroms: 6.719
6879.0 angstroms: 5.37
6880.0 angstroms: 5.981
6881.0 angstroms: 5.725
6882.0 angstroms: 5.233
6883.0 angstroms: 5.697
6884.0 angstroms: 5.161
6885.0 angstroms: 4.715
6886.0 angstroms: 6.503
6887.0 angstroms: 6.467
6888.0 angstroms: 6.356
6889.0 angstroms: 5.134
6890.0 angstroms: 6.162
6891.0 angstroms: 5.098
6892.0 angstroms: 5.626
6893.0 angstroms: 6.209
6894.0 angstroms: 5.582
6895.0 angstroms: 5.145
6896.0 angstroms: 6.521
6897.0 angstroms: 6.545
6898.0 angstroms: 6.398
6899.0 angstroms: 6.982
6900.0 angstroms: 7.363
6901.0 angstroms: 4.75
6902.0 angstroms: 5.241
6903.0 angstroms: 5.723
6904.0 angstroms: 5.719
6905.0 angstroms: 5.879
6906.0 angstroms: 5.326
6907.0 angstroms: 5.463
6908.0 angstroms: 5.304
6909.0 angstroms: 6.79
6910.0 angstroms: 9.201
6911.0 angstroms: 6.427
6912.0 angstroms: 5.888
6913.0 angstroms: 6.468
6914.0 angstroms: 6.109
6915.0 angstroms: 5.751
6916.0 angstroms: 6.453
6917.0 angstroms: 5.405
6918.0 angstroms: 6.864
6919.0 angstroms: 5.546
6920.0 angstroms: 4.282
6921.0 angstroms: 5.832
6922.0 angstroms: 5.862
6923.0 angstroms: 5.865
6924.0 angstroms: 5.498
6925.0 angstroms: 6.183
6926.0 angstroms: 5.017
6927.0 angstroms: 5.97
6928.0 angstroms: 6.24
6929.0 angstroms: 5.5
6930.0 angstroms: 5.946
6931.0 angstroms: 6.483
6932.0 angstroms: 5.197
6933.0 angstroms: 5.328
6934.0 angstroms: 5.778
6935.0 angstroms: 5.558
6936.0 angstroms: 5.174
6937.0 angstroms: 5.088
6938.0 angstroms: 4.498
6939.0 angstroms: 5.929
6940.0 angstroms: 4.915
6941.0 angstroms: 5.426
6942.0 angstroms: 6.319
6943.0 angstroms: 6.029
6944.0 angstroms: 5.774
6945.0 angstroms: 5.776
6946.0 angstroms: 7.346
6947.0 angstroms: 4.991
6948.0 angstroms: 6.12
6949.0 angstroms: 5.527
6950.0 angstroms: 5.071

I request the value 1.07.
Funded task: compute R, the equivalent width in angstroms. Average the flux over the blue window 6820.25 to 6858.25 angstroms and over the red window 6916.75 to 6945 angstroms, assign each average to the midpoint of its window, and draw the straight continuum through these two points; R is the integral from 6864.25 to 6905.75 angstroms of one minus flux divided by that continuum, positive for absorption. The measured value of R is -2.86 angstroms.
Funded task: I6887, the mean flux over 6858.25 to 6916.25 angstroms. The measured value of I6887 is 5.92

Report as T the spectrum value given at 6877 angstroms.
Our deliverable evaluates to 6.427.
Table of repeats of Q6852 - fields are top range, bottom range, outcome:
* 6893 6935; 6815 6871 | 1.12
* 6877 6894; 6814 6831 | 1.11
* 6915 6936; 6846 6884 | 1.01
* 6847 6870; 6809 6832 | 1.02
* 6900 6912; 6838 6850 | 1.14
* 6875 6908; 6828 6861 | 1.12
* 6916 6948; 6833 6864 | 1.06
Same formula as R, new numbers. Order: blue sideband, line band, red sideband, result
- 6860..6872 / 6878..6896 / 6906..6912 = 0.8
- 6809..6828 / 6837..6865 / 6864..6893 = 1.4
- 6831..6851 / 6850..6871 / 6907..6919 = 1.0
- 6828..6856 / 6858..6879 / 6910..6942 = -1.5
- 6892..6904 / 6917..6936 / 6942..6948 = 1.0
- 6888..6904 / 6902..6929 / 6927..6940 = -1.0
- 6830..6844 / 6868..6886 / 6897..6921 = -0.6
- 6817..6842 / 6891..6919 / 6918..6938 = -2.7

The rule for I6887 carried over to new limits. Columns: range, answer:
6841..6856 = 5.17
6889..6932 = 5.95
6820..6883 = 5.51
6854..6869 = 5.38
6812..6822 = 5.08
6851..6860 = 5.24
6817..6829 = 5.27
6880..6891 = 5.7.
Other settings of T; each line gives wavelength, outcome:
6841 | 6.35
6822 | 4.959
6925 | 6.183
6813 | 6.115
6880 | 5.981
